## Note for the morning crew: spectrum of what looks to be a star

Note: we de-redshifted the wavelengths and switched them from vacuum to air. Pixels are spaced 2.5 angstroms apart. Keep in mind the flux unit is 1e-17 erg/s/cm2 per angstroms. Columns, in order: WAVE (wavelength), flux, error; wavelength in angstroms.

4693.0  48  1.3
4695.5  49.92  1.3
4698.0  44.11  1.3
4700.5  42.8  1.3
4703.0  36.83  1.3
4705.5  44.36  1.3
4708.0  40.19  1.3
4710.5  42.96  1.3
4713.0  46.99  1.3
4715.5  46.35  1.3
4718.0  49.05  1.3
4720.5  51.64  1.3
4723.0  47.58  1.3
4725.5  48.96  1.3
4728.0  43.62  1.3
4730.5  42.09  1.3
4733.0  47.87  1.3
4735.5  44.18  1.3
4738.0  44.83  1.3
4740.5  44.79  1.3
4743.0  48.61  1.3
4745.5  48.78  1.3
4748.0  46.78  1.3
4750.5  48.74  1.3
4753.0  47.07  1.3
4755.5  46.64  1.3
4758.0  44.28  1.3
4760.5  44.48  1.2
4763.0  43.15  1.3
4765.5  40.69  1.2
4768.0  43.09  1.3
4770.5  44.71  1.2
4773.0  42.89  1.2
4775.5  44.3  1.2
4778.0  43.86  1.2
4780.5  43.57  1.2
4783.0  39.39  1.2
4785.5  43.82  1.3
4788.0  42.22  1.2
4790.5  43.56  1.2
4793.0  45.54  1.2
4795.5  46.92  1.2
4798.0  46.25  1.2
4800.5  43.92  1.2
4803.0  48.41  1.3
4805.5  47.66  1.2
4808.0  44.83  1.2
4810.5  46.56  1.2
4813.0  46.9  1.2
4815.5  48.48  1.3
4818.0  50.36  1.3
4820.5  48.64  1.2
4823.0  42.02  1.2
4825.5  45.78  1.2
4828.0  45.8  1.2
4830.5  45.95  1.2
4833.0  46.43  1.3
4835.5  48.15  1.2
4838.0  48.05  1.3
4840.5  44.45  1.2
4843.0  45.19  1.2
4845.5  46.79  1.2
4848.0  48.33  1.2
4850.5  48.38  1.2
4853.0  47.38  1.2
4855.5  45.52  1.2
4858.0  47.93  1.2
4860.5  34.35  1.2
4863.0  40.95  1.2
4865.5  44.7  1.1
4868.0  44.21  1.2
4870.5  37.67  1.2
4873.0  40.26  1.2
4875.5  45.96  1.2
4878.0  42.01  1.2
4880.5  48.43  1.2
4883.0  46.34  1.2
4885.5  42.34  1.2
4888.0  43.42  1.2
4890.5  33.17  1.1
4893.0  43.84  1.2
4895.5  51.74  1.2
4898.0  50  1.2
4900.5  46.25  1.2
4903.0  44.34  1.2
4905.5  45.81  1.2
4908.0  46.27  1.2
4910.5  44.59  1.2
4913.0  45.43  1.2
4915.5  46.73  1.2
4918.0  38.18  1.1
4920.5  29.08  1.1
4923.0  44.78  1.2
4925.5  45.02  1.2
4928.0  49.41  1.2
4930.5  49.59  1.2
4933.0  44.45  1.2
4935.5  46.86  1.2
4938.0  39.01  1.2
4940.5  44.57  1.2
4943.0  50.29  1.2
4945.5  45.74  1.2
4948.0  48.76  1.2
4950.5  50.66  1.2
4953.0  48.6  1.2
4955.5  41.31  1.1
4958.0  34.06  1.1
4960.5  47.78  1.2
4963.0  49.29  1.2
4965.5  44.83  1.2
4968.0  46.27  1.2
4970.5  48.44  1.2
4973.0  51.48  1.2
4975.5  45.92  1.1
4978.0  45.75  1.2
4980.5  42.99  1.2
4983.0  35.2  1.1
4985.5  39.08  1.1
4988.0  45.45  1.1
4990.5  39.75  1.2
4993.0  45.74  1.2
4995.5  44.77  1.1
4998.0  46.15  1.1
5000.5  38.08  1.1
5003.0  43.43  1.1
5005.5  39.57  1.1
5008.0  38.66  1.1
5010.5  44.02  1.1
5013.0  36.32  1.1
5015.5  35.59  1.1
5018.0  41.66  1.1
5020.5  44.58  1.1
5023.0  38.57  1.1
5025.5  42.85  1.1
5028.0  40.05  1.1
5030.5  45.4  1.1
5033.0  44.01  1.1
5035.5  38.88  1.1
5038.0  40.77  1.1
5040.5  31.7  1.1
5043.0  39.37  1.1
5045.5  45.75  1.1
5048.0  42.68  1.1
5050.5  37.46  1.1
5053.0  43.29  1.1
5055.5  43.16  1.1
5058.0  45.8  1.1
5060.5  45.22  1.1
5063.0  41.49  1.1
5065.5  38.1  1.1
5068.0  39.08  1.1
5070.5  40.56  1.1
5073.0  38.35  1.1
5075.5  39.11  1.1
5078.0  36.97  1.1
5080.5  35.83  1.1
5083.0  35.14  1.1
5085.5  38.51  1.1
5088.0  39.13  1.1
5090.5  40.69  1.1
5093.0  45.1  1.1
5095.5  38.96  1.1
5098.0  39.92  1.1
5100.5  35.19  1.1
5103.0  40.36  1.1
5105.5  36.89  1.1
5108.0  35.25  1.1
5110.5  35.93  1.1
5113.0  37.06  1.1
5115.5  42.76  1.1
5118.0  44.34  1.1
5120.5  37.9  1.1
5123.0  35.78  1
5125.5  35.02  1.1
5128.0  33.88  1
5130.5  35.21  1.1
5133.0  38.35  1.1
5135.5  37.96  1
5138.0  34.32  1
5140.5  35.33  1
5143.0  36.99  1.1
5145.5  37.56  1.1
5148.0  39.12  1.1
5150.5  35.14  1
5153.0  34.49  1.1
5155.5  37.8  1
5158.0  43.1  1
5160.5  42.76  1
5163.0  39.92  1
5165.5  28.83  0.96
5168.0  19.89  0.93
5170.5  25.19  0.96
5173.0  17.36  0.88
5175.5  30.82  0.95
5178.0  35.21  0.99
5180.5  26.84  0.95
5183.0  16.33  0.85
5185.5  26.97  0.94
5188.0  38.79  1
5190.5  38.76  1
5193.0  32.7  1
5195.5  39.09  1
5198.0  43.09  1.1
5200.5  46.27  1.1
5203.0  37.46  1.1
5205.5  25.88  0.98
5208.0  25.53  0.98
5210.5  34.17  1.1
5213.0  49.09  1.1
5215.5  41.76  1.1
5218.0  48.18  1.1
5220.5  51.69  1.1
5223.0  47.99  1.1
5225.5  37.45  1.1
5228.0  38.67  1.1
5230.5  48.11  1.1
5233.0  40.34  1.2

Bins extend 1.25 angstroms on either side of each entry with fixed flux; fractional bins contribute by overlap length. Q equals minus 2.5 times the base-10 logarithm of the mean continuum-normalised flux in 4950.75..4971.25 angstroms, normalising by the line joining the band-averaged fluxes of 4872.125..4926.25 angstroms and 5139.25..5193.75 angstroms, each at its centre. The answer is -0.101 mag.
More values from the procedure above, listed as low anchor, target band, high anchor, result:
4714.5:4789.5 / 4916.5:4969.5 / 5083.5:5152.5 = -0.08 mag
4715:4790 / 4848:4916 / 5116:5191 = -0.07 mag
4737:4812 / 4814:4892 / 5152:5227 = -0.04 mag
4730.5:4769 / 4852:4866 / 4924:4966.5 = 0.06 mag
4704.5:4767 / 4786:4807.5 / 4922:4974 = 0.01 mag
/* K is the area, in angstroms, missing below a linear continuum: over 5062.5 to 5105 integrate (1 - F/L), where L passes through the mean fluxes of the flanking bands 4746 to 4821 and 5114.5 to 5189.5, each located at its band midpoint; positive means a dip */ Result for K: -3.19 angstroms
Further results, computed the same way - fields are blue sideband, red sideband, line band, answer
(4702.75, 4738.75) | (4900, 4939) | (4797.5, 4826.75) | -1.2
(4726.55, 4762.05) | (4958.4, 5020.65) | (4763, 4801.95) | 1.5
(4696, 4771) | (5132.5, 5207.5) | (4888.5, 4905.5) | -1.6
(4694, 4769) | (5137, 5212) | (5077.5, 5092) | -0.8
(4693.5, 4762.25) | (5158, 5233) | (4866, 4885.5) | -0.4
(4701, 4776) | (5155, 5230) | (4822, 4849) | -1.8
